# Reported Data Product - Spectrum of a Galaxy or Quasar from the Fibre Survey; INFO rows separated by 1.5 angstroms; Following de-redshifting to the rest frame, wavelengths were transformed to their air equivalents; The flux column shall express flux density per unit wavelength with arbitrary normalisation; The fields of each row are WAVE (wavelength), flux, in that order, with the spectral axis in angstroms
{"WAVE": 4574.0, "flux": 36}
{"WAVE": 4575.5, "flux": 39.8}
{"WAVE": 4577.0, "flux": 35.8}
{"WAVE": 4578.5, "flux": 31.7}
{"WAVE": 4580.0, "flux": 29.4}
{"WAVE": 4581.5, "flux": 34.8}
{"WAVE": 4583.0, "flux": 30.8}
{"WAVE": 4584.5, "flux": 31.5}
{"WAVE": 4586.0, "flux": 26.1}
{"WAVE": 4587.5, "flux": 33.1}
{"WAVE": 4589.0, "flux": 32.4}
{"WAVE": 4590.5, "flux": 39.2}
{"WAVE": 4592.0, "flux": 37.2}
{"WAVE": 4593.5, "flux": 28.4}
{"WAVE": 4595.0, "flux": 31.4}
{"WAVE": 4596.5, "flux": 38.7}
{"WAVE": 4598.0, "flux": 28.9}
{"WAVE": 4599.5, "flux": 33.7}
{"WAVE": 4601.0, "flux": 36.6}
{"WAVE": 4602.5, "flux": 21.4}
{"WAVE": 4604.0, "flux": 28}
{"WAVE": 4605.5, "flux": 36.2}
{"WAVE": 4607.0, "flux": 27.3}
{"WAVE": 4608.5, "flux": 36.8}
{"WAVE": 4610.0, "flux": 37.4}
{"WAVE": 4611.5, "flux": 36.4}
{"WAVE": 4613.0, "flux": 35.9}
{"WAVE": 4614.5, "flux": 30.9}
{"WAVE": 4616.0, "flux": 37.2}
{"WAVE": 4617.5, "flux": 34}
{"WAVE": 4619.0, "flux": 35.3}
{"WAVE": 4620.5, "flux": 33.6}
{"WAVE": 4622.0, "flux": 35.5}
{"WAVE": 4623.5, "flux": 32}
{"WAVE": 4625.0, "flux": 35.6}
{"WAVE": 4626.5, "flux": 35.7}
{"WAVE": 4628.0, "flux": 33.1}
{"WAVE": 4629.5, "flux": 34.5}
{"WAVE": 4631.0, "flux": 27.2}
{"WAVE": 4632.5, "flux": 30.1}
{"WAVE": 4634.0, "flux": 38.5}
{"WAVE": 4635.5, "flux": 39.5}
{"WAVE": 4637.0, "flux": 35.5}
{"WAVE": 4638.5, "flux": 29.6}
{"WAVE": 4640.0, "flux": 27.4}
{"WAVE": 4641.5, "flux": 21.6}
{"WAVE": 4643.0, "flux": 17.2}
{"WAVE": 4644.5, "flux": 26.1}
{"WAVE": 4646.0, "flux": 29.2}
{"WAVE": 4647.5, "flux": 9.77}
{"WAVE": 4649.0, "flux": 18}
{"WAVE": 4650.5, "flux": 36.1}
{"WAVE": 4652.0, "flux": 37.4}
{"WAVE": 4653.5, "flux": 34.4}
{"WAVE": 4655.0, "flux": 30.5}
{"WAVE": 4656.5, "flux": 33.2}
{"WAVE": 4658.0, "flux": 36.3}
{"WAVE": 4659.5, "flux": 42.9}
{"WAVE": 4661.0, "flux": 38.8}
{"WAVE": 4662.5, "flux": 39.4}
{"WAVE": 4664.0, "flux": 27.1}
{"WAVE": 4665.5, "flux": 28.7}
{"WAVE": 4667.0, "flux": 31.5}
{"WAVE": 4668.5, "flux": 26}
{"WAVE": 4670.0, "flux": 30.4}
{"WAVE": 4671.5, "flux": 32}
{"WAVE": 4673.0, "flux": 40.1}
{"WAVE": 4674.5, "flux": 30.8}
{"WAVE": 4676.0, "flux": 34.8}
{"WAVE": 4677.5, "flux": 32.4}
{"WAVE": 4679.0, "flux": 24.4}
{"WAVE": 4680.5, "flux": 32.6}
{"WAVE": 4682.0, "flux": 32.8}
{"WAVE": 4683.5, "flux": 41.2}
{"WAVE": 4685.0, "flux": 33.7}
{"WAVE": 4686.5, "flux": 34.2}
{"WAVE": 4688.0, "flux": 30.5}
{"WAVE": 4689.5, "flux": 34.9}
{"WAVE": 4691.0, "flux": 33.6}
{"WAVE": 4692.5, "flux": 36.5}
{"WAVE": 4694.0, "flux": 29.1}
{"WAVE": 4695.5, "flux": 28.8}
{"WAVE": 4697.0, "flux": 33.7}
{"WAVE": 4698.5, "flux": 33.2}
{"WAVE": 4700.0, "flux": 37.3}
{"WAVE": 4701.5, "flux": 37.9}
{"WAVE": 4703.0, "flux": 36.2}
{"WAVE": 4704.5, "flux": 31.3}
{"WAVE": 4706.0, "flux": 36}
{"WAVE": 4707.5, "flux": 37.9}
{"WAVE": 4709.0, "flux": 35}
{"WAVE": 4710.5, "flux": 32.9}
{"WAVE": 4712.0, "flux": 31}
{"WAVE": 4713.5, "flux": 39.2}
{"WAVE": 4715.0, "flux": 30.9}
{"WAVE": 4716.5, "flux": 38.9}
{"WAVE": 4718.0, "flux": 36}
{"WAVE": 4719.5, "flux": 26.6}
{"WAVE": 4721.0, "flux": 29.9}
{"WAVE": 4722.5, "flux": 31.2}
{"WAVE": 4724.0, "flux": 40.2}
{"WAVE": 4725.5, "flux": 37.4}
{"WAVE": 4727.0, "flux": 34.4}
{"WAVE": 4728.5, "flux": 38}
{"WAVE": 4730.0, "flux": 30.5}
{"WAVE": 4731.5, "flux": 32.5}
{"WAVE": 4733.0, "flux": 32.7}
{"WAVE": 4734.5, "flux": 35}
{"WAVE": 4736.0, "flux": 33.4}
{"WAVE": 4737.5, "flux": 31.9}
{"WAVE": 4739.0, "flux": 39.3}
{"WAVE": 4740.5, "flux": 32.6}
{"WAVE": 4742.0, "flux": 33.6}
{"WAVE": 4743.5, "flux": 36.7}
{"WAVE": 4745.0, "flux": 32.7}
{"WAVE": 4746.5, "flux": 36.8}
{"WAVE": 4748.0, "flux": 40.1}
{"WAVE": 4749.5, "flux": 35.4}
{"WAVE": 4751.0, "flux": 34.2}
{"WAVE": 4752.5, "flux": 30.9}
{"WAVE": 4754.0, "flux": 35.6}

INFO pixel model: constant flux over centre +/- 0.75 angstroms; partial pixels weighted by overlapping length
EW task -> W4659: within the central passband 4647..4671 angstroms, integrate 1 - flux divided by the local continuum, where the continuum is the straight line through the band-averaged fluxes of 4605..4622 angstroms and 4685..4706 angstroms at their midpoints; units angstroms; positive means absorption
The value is 1.84 angstroms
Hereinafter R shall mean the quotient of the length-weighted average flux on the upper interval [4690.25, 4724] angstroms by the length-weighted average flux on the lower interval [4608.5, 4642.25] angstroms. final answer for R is 1.0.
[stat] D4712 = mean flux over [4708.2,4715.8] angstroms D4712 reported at 33.9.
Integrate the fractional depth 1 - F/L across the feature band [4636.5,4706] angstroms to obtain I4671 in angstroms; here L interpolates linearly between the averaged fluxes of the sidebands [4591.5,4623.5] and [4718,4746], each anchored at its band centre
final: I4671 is 3.9 angstroms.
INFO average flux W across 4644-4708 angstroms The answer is 32.6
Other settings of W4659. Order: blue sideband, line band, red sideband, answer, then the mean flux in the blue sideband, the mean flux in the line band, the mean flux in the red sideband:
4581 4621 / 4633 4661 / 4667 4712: 2.4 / 33.1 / 30.4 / 33.4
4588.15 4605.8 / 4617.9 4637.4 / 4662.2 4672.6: -1.6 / 32.6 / 34.3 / 30.7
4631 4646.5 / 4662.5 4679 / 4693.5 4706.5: 0.1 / 29.4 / 31.4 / 33.8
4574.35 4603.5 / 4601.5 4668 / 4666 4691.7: 1.6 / 32.7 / 31.9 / 32.7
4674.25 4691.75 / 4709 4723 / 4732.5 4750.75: 0.4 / 33.1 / 33.1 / 35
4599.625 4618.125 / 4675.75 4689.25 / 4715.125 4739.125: 0.3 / 33.2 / 33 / 34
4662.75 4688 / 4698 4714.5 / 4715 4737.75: -1.0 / 32.1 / 35.2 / 33.9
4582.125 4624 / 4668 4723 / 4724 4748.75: 1.6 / 33.1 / 33.4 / 35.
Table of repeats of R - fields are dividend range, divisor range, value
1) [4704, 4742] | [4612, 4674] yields 1.07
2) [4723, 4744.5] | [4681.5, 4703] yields 1.02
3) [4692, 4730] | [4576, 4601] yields 1.04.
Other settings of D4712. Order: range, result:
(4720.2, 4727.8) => 34.6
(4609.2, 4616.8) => 35.6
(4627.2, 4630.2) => 33.8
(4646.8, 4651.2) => 21.3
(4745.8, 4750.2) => 37.5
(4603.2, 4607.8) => 30.5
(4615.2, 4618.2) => 35.5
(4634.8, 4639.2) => 34.9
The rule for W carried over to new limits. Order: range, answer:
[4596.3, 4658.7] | 31.7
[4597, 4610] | 31.6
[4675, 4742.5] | 33.9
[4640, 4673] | 30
